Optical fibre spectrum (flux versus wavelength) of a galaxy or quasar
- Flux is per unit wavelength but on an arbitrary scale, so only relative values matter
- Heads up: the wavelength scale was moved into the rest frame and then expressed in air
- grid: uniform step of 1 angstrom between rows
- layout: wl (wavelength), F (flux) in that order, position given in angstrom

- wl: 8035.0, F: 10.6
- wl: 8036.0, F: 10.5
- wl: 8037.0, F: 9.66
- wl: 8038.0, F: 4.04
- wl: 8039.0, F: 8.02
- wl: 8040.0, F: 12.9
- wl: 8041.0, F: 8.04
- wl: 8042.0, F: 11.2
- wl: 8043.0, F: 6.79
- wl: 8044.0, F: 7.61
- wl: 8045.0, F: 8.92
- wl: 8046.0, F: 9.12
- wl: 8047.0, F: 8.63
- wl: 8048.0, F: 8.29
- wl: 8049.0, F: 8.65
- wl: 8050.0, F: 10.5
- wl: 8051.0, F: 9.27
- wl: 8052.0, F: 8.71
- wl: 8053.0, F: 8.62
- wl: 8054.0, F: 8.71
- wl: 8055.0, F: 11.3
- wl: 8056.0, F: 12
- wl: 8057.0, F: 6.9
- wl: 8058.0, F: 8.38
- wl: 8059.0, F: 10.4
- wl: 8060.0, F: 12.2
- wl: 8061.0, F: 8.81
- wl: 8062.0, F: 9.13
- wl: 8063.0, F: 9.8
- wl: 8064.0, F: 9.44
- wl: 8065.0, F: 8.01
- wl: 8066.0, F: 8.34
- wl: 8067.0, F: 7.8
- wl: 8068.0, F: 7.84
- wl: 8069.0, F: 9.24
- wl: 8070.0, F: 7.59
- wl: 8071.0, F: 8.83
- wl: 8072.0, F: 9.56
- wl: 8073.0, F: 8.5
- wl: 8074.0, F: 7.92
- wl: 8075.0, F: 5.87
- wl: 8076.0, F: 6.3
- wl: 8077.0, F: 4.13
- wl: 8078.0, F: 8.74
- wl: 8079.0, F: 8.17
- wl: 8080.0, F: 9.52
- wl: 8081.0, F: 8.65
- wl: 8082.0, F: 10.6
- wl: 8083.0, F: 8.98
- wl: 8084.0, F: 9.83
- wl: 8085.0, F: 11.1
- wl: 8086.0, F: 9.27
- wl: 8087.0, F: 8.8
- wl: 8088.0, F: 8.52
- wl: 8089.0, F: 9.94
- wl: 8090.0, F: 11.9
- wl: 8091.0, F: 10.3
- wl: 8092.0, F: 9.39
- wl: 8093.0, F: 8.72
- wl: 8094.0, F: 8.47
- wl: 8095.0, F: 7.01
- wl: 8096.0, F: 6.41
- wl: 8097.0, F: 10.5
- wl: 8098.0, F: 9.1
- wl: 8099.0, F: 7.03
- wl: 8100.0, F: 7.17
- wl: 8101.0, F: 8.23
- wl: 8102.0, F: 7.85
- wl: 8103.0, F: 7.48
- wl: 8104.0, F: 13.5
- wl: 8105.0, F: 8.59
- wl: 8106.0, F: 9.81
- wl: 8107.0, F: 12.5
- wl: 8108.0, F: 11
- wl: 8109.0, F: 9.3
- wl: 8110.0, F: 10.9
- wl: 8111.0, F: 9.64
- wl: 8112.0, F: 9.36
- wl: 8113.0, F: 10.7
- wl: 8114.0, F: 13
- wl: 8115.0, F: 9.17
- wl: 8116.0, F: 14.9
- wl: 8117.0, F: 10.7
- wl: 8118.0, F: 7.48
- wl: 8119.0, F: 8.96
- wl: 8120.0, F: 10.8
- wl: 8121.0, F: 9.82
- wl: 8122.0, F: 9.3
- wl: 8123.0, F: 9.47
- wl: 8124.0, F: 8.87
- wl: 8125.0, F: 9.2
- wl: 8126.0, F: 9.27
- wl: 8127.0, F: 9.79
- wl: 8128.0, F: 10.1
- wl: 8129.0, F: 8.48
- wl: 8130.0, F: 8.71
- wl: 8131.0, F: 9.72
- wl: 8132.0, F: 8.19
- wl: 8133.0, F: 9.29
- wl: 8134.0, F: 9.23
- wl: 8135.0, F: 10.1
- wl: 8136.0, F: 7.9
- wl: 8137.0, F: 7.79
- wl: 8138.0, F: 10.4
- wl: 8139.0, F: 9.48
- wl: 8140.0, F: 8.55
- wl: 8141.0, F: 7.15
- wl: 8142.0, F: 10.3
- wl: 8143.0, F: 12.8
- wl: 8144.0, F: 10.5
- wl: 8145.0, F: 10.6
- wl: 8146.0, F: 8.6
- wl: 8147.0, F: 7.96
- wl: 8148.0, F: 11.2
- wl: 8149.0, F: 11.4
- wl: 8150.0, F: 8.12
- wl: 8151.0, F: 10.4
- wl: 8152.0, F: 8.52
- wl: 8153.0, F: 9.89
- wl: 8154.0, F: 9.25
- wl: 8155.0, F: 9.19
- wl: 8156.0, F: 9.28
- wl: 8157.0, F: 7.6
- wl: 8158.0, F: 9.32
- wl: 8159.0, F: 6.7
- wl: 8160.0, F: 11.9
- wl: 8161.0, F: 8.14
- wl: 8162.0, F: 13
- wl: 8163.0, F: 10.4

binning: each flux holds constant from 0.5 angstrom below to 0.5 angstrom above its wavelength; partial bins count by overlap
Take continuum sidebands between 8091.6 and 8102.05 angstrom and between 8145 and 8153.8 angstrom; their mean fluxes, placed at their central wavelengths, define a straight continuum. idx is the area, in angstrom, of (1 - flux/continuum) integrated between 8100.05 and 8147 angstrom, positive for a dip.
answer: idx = -4.4 angstrom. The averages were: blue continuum 8.17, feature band 9.68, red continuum 9.56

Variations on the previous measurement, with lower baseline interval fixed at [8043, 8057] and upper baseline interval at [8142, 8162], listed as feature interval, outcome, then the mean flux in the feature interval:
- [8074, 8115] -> 0.85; 9.14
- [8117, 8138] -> 0.71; 9.19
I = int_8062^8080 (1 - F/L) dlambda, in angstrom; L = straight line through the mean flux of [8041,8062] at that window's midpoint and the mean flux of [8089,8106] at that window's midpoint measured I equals 2.0 angstrom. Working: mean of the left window 9.22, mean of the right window 8.91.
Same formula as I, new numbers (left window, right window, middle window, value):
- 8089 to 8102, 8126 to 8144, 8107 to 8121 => -2.36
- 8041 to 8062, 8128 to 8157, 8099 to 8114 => -0.68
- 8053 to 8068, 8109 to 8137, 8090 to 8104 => 1.37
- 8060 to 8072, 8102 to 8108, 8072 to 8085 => 1.40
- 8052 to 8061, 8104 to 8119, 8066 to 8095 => 3.98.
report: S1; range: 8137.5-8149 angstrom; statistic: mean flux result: 9.85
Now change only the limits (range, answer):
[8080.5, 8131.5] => 9.57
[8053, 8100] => 8.85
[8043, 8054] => 8.73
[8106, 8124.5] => 10.3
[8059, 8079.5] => 8.36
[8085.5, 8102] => 8.77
